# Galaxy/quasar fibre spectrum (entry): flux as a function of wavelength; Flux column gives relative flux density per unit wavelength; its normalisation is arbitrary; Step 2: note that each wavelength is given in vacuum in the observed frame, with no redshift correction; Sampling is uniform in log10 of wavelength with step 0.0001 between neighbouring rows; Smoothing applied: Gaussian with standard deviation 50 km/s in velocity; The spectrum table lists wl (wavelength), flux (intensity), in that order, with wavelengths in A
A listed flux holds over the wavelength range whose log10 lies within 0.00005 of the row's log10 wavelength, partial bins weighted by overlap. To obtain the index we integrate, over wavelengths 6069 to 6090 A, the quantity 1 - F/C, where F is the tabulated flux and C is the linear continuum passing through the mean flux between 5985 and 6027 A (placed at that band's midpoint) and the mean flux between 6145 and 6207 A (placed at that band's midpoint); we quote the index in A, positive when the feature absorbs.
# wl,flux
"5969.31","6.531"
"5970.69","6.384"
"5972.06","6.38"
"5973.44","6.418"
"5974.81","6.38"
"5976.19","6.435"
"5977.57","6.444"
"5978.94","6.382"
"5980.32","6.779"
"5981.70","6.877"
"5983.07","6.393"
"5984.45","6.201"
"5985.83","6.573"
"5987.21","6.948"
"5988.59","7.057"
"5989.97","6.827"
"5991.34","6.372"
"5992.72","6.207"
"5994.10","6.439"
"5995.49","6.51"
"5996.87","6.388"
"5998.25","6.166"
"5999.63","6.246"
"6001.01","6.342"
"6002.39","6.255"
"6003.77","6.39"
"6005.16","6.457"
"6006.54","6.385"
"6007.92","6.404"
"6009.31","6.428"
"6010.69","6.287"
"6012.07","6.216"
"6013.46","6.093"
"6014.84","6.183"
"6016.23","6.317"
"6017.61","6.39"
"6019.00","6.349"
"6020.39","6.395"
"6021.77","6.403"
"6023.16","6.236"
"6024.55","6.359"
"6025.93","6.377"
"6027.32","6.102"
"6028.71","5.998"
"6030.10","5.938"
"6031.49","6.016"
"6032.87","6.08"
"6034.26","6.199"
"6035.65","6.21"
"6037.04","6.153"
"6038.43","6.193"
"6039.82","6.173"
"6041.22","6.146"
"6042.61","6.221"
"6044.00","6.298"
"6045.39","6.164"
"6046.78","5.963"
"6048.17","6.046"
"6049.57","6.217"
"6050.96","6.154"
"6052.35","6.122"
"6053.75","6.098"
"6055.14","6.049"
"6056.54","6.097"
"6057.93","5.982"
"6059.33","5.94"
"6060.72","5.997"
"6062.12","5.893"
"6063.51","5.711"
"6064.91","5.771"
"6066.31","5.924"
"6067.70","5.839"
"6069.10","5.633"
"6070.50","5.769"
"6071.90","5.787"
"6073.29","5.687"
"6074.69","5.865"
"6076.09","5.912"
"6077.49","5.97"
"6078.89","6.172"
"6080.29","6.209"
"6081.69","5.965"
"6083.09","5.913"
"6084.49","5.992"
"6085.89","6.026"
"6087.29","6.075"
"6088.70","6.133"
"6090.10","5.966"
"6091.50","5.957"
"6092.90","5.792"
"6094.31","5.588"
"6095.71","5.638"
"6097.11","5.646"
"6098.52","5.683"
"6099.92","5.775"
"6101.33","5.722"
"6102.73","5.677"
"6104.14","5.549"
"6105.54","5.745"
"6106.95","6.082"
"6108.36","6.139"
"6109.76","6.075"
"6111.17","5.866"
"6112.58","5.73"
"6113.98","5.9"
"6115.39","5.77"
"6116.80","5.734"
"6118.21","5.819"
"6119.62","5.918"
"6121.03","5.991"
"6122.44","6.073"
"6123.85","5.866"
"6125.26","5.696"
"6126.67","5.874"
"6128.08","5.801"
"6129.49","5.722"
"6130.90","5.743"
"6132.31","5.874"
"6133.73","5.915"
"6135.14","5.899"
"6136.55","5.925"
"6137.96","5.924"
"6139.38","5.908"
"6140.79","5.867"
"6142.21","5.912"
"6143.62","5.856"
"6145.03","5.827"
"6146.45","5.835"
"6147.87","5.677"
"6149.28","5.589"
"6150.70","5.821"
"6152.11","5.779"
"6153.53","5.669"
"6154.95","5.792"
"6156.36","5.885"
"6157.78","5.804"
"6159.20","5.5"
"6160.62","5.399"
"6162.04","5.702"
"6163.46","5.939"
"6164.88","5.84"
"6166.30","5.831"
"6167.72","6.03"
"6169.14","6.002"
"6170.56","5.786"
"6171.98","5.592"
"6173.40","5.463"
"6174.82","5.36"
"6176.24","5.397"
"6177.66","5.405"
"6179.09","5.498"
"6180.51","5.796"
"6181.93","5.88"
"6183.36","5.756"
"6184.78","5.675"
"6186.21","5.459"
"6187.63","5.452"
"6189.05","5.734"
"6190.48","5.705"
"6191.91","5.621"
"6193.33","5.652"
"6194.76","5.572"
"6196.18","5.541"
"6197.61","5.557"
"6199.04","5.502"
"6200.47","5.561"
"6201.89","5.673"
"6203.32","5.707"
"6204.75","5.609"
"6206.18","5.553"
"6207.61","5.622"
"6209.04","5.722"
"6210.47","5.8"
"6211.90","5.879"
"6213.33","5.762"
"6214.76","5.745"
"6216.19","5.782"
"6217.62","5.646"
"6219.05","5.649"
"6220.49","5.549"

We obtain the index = 0.4 A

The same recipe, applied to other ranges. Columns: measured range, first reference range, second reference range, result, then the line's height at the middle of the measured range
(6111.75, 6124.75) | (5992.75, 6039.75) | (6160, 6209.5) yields 0.06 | 5.89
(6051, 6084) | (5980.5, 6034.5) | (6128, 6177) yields 0.99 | 6.11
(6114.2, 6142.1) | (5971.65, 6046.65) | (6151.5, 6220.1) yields 0.14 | 5.89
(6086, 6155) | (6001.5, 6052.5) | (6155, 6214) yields 0.68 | 5.89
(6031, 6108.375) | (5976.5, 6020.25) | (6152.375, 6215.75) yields 2.27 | 6.14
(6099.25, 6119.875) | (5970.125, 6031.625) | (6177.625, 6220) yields 0.52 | 5.98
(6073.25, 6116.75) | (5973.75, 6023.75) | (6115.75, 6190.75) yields 0.94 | 6.01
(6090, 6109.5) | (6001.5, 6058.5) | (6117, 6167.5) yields 0.59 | 5.96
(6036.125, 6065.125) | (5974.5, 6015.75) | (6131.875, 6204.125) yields 0.61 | 6.2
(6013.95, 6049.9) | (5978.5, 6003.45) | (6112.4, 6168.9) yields 0.66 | 6.31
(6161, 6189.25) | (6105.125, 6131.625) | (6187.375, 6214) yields 0.20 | 5.72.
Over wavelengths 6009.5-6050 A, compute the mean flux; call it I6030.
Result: 6.2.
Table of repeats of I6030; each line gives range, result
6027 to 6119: 5.95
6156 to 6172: 5.78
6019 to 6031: 6.23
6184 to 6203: 5.6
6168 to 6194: 5.63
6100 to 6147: 5.85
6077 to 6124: 5.89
